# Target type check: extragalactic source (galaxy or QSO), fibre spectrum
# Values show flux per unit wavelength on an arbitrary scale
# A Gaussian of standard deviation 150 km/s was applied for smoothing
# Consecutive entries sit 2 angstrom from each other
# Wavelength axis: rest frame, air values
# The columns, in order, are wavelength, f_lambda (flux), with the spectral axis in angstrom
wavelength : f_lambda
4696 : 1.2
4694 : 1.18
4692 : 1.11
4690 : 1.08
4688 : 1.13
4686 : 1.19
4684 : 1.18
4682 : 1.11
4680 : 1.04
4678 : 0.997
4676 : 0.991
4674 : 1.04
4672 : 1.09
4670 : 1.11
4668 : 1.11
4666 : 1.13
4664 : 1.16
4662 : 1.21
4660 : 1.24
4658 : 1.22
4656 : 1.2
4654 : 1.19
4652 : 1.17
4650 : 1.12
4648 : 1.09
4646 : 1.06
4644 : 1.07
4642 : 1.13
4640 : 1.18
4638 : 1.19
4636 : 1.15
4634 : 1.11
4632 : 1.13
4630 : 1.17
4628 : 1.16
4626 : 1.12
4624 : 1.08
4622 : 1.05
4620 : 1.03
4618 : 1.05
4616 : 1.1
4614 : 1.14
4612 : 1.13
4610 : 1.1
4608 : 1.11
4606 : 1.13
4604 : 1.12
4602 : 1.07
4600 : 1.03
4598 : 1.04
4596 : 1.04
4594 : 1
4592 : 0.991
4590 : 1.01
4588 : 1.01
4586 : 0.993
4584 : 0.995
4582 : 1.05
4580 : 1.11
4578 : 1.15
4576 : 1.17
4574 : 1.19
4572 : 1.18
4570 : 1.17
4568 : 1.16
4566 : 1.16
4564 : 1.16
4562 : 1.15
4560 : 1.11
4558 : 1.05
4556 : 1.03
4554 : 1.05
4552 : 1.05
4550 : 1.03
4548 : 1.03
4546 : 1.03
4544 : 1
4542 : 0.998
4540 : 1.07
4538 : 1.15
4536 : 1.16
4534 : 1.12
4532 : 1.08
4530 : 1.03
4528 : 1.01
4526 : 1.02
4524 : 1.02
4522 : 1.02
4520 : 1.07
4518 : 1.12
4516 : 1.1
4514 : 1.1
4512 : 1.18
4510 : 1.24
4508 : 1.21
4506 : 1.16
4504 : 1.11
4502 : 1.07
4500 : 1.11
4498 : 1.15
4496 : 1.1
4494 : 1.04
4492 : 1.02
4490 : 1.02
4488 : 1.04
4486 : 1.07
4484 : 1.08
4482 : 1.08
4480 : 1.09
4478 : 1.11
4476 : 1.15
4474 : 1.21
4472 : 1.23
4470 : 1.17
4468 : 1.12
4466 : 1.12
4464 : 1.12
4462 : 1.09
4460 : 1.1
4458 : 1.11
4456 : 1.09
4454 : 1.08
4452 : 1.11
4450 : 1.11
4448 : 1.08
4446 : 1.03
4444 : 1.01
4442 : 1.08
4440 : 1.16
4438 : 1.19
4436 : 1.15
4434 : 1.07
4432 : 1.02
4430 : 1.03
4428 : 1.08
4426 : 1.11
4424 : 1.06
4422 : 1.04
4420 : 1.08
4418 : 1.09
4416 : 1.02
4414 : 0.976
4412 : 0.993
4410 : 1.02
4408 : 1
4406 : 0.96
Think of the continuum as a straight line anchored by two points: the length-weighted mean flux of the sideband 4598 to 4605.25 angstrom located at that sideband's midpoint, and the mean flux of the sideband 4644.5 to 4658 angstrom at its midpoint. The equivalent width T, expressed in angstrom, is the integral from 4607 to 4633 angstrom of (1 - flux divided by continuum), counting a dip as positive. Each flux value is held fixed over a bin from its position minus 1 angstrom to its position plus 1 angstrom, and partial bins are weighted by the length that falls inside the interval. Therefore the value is -0.2 angstrom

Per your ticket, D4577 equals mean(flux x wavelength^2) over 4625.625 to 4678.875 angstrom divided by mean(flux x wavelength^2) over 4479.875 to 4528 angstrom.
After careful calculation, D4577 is 1.11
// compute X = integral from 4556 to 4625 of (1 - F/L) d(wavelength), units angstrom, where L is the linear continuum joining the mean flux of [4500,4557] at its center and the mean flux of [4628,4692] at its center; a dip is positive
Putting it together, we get 1.0 angstrom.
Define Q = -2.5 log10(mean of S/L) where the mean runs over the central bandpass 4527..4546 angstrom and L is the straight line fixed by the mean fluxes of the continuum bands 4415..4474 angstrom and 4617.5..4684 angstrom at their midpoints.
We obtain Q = 0.04 mag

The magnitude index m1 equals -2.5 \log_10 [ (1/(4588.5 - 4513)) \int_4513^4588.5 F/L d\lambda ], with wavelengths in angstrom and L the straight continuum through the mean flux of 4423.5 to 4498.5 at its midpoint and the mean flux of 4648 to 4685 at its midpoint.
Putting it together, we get 0.03 mag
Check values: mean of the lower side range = 1.1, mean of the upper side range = 1.13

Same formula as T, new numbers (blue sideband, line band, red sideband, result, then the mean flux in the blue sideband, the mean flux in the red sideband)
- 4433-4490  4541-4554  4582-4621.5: 0.6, 1.11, 1.06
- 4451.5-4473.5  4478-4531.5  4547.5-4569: 1.1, 1.12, 1.09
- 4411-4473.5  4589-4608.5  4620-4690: 1.1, 1.09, 1.12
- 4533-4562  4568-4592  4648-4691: -0.2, 1.07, 1.13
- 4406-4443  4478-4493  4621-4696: 0.3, 1.06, 1.13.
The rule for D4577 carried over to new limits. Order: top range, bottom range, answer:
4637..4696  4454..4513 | 1.10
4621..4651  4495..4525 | 1.06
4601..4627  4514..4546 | 1.07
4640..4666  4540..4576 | 1.10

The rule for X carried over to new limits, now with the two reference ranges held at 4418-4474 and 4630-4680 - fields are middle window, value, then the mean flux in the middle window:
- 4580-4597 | 1.55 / 1.02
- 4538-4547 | 0.60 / 1.04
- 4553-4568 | 0.13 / 1.11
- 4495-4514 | -0.65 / 1.15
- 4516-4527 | 0.55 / 1.05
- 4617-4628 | 0.48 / 1.07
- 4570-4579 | -0.45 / 1.17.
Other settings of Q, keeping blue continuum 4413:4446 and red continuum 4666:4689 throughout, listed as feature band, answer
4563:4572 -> -0.08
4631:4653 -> -0.04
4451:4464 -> -0.02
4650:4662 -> -0.10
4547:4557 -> 0.04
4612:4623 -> 0.01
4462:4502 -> -0.03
